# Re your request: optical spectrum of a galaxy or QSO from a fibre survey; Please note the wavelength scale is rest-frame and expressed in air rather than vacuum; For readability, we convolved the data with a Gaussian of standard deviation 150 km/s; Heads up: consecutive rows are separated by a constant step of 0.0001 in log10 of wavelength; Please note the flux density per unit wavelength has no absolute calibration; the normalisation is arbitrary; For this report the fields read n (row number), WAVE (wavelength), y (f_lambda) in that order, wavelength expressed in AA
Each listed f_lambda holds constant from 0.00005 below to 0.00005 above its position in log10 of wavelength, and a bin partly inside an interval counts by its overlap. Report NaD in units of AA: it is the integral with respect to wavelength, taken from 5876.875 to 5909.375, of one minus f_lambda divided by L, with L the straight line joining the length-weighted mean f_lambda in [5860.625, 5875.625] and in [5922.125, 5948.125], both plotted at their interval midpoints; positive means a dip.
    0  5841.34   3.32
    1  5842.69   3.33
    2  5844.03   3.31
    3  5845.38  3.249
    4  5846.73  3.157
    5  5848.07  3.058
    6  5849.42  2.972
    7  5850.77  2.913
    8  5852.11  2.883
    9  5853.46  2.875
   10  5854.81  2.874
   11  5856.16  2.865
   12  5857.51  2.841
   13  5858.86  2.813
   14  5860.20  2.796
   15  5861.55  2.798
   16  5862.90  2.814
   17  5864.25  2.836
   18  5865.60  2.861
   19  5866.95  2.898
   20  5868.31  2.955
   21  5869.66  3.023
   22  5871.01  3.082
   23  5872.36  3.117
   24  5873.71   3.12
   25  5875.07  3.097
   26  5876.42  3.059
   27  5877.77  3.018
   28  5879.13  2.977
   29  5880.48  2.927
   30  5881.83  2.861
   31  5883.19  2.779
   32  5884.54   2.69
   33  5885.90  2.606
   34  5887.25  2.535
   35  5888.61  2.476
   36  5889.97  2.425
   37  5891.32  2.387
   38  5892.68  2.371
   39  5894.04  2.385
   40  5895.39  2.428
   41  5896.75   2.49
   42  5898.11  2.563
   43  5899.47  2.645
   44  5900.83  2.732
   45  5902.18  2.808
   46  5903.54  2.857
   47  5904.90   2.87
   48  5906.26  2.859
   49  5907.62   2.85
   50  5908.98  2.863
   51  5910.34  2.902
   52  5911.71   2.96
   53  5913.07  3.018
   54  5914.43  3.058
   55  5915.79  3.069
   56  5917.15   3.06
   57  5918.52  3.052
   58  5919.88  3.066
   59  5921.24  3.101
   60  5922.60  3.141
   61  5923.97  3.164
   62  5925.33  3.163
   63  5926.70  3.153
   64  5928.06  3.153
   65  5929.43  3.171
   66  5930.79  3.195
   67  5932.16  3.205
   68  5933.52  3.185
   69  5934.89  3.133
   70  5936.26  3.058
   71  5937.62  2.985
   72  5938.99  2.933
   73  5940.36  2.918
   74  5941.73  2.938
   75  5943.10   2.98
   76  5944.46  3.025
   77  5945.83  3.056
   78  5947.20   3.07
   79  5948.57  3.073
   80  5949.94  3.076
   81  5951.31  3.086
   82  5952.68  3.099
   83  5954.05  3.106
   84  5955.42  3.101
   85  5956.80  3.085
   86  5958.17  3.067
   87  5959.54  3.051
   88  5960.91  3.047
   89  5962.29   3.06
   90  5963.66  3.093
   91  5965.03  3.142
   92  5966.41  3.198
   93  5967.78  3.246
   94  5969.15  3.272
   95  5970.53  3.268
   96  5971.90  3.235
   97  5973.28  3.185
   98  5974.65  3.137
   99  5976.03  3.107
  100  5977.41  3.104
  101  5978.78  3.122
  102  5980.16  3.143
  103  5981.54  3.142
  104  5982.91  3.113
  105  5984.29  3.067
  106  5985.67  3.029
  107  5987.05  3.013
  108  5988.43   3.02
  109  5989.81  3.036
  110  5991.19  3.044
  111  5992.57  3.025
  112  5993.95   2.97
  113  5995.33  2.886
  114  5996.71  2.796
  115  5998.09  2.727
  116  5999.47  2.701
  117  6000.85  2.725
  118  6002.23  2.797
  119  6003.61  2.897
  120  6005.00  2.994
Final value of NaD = 3.5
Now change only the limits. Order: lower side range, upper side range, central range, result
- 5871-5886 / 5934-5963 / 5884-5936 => 2.3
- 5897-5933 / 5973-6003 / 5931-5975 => -1.6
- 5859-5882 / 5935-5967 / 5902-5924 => 0.2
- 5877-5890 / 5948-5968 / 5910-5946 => -1.4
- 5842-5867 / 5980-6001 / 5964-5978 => -1.1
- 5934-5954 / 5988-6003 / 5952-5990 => -2.1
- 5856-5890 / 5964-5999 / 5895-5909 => 0.9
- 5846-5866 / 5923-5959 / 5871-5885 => -0.2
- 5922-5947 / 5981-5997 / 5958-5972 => -0.5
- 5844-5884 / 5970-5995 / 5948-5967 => -0.2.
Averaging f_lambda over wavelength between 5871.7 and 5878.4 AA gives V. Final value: 3.08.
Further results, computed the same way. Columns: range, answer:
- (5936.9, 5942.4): 2.94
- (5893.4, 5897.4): 2.44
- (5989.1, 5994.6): 3.02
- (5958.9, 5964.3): 3.06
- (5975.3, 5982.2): 3.12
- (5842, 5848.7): 3.22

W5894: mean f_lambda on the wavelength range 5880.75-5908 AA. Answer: 2.63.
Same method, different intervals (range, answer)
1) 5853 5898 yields 2.79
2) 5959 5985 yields 3.14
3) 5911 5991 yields 3.09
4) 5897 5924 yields 2.92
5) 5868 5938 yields 2.9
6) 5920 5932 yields 3.15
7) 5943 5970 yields 3.1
